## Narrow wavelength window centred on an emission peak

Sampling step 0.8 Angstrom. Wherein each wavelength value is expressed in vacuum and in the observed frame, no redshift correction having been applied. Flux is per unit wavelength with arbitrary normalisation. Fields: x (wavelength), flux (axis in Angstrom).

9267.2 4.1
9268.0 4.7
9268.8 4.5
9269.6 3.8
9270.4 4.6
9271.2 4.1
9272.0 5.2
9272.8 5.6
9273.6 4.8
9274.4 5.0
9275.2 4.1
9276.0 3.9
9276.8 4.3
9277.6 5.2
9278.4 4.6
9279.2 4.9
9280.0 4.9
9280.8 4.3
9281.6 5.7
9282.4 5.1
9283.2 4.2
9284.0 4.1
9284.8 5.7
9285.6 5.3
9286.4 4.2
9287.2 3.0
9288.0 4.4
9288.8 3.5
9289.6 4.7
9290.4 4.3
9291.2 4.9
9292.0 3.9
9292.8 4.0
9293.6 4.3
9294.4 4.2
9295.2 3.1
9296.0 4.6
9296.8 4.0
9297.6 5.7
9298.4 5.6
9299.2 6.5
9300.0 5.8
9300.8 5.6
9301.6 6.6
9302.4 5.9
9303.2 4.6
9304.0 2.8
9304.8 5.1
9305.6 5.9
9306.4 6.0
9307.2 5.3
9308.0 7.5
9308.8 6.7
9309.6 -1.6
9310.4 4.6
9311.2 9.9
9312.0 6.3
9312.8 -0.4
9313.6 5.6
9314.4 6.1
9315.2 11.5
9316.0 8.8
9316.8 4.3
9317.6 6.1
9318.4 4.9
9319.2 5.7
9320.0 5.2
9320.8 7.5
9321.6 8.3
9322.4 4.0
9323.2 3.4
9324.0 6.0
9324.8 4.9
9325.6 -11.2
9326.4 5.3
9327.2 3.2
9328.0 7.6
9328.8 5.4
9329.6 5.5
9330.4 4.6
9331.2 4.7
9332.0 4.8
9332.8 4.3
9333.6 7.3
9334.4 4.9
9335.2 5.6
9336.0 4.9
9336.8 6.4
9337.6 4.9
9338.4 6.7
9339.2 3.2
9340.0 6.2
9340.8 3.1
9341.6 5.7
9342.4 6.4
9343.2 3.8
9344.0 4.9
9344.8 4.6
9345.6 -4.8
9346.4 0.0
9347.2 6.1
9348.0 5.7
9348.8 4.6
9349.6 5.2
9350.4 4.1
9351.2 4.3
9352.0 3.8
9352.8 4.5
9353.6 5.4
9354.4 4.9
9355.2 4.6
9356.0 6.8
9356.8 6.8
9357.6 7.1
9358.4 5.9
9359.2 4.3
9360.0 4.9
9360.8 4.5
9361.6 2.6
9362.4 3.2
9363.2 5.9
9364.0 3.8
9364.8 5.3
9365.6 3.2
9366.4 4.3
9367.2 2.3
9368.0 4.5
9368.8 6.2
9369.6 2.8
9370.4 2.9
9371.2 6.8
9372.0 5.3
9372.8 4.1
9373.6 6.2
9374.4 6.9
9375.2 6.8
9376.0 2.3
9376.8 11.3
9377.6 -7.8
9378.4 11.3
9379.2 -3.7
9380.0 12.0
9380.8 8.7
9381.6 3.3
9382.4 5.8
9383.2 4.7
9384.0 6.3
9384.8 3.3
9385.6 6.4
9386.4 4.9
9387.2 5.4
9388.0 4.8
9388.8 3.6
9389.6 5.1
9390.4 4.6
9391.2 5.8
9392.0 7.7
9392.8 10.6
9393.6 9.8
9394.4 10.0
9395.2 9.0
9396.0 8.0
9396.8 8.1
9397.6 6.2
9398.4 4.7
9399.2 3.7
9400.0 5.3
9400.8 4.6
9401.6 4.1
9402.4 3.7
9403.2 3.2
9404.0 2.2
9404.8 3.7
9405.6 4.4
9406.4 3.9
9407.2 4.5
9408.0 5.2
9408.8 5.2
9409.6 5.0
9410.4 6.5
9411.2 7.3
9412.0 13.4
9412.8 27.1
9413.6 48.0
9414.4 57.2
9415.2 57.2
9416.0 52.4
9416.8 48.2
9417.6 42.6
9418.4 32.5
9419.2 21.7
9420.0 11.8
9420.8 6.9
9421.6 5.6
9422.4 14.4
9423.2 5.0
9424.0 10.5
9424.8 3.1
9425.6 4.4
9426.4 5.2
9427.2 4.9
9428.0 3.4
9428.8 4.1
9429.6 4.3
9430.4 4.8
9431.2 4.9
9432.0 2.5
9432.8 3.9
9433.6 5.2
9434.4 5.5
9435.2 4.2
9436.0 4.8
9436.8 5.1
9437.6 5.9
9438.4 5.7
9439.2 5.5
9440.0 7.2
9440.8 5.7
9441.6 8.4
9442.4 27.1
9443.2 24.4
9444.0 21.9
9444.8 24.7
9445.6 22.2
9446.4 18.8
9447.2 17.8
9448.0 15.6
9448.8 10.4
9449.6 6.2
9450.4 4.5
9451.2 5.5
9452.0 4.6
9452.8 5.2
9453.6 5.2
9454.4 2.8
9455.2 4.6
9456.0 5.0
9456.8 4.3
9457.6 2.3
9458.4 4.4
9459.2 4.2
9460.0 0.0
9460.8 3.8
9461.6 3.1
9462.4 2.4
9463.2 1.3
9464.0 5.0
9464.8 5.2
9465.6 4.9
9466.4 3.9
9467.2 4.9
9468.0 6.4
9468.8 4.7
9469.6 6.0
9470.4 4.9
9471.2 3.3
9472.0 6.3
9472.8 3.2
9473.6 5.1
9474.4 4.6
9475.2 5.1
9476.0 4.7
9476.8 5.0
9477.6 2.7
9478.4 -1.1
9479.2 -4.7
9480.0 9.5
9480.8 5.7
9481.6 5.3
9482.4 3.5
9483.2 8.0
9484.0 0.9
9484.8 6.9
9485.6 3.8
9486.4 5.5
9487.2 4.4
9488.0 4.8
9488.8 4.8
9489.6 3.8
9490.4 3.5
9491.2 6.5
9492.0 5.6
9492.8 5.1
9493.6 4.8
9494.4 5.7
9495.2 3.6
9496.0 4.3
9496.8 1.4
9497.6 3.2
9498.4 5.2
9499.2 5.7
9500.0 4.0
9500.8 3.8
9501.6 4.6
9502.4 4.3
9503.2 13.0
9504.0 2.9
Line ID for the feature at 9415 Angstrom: H-alpha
